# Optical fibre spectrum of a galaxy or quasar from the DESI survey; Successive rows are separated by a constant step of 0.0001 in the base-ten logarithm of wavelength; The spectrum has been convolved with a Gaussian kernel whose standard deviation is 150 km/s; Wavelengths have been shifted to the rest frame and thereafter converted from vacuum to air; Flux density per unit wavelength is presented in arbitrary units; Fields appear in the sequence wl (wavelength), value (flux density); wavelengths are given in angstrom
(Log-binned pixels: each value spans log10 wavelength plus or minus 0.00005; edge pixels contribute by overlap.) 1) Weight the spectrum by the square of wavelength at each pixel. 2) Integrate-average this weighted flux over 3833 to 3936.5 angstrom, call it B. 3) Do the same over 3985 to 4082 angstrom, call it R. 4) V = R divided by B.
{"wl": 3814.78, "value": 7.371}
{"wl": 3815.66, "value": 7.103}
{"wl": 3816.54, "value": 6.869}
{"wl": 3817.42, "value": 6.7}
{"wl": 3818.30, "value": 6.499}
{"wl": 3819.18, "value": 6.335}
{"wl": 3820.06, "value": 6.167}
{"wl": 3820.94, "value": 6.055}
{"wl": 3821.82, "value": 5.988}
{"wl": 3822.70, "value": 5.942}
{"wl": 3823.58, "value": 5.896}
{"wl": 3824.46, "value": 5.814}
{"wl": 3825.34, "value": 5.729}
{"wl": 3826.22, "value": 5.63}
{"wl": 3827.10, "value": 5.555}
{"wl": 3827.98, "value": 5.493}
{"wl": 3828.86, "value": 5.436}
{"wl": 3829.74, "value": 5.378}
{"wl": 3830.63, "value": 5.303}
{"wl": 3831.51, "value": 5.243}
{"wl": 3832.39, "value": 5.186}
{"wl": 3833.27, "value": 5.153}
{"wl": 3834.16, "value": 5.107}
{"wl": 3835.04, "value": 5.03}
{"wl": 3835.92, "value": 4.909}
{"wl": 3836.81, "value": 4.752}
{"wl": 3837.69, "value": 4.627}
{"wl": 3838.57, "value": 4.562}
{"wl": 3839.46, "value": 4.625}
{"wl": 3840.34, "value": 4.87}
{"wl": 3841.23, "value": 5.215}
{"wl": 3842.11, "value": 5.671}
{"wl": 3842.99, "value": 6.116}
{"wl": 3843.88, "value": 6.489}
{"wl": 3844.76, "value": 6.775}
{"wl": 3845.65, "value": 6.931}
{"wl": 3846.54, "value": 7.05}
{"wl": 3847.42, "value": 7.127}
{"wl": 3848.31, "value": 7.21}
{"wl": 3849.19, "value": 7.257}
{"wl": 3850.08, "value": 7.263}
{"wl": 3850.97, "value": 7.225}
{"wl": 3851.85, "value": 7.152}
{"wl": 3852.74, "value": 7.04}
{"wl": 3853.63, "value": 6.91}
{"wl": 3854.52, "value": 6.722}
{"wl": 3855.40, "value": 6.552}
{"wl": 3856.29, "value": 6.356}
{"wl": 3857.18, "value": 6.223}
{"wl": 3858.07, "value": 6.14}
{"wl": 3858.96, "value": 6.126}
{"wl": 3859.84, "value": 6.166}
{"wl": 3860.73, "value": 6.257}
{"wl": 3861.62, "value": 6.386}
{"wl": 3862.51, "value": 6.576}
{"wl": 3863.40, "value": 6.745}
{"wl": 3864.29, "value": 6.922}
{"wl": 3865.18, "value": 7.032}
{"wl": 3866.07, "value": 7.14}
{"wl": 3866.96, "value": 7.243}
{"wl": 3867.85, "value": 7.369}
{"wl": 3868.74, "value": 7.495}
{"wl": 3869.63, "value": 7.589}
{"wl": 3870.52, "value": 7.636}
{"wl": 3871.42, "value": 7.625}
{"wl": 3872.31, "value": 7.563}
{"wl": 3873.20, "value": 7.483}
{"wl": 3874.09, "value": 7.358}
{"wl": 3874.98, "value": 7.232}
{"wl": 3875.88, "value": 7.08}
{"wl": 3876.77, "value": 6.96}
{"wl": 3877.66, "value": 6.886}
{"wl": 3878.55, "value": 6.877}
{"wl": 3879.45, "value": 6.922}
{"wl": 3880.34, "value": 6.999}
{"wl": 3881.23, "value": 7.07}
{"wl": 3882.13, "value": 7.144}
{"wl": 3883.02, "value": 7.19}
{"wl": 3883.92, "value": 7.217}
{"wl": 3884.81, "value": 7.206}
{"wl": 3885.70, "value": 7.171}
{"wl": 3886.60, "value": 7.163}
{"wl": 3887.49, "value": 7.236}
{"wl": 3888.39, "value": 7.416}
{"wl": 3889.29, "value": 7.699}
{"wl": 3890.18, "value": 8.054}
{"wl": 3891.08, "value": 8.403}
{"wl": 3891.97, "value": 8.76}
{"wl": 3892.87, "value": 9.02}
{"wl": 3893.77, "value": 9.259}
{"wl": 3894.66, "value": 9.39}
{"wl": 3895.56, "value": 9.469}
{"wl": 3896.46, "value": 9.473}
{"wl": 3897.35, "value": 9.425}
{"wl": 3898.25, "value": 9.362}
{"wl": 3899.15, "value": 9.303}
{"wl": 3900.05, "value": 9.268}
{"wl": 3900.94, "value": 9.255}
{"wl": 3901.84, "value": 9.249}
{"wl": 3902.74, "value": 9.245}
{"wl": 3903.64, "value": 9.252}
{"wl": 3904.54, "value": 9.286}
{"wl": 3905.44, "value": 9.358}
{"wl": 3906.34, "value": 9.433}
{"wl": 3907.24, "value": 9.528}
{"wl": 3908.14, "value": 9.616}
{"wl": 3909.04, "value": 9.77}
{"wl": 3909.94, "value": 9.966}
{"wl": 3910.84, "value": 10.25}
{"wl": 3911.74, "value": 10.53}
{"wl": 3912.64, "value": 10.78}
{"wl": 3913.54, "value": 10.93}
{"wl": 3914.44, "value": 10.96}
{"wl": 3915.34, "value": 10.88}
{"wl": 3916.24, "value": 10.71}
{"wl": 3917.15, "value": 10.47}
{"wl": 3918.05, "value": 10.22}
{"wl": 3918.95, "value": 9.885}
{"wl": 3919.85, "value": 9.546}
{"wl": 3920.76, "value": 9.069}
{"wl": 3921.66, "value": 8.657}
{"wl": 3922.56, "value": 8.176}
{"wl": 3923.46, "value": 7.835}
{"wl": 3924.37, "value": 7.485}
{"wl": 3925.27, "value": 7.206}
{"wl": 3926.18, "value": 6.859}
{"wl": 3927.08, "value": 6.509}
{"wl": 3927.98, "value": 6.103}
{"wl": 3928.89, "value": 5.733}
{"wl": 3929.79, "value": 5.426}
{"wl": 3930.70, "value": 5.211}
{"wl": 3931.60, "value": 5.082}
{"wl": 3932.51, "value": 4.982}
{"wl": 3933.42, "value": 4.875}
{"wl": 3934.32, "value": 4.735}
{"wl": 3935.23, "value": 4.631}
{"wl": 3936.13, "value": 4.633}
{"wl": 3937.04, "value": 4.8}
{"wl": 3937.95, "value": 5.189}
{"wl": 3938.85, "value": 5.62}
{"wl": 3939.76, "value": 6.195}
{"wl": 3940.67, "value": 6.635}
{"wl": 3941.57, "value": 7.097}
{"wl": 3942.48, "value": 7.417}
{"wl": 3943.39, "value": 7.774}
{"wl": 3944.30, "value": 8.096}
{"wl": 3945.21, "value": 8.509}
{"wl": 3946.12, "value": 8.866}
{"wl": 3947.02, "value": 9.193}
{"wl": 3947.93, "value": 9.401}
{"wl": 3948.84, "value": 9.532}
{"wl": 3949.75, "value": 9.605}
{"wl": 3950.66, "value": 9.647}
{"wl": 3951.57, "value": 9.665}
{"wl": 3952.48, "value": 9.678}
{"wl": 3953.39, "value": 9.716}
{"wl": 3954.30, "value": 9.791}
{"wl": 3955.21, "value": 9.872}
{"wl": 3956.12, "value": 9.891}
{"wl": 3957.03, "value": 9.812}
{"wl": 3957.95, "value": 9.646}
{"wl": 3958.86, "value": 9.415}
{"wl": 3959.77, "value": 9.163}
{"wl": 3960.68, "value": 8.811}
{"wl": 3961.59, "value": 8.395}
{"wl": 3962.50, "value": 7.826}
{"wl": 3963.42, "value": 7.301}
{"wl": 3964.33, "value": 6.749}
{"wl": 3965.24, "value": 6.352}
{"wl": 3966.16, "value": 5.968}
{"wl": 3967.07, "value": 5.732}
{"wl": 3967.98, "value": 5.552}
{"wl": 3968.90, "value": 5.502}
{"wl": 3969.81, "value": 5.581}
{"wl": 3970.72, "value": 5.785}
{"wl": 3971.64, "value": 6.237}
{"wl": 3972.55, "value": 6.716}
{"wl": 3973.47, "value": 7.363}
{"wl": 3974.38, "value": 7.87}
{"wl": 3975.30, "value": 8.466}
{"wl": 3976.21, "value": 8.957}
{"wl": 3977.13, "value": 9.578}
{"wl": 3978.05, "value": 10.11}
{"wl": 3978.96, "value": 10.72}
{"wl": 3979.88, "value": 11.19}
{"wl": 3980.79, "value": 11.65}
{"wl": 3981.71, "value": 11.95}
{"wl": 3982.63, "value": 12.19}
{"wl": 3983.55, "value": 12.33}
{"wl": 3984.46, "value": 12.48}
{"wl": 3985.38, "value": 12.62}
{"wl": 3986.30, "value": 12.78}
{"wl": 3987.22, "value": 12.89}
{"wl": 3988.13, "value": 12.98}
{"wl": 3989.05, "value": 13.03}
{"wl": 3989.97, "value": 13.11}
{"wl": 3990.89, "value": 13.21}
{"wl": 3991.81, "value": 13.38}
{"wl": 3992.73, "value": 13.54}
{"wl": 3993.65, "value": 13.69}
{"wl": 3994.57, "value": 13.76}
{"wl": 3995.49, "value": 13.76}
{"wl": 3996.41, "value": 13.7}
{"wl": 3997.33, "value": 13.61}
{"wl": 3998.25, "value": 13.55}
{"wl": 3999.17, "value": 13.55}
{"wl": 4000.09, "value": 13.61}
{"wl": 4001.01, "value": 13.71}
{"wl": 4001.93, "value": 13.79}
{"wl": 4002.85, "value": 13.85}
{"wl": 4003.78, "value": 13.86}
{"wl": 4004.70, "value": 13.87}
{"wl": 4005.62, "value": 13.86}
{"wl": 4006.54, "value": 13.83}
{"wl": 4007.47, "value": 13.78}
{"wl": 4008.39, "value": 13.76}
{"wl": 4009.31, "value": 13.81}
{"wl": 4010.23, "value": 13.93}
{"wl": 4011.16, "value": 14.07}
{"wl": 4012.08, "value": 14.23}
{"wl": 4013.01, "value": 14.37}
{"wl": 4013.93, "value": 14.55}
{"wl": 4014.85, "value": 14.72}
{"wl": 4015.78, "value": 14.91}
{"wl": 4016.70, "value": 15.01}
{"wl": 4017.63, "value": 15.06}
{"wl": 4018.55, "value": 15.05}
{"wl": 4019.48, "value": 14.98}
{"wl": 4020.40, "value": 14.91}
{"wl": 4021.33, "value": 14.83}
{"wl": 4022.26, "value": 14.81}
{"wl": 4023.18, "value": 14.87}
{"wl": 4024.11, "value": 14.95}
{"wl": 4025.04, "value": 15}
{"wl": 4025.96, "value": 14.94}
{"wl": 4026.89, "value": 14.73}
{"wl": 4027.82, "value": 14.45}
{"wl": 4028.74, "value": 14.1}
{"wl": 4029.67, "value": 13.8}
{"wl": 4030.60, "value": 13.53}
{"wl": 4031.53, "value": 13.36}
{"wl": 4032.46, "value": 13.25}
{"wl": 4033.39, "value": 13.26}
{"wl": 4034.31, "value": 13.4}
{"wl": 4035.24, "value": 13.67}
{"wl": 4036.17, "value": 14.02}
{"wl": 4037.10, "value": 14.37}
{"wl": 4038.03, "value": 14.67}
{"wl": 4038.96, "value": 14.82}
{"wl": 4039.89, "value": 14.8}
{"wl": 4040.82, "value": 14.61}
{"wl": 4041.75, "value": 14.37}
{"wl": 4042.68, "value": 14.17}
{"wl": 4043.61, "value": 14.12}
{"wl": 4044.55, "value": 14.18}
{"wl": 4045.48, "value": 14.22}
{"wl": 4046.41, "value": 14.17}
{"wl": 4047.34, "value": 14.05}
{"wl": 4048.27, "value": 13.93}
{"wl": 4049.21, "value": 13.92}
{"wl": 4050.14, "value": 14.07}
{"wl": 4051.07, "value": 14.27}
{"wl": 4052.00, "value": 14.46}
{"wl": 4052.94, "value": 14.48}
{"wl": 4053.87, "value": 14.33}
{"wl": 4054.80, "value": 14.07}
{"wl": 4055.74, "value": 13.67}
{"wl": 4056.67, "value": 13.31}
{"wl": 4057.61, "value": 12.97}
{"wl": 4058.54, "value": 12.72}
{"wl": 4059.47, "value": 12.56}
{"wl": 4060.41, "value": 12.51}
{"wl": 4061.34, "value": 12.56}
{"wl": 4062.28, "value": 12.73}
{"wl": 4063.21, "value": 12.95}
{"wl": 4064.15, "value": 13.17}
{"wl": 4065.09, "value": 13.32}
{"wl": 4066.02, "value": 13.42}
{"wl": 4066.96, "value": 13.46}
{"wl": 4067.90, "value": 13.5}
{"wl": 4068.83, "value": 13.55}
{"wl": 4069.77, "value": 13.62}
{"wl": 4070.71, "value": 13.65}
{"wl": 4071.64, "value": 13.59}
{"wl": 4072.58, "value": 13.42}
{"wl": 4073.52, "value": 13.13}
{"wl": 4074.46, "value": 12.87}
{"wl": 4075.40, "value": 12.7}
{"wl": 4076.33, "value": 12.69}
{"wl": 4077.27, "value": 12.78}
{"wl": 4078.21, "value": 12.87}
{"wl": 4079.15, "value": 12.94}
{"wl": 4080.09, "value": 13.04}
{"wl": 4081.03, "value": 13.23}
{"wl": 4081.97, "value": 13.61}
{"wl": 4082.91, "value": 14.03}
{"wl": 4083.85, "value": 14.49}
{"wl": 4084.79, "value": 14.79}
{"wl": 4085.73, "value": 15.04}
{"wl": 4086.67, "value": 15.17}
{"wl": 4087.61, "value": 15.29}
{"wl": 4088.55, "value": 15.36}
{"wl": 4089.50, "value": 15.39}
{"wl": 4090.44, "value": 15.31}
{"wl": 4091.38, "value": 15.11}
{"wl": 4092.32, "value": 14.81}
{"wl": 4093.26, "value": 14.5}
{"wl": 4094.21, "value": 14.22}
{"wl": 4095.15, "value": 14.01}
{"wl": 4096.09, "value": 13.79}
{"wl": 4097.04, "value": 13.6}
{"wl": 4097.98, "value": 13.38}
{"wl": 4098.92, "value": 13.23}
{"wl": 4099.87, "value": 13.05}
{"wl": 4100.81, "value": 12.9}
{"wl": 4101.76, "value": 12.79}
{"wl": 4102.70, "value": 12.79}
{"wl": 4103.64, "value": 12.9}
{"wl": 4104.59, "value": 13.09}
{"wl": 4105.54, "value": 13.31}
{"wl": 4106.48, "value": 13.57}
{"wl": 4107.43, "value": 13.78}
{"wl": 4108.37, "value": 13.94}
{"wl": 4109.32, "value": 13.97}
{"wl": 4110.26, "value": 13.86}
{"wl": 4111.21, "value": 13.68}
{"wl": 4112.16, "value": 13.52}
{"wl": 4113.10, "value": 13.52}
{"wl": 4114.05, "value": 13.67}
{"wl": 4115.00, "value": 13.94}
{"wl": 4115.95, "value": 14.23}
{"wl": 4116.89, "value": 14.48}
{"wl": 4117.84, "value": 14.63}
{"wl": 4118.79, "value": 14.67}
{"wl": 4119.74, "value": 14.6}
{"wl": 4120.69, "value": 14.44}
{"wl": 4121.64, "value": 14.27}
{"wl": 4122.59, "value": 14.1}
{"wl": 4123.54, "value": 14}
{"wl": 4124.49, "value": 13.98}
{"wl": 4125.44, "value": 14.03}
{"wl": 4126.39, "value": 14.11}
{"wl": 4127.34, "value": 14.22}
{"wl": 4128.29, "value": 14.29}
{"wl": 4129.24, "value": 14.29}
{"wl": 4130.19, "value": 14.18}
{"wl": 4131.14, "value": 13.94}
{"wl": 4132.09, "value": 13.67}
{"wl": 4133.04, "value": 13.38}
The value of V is 2.0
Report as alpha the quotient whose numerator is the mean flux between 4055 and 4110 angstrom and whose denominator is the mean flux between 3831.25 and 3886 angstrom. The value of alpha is 2.1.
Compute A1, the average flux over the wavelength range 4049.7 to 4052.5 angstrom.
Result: 14.3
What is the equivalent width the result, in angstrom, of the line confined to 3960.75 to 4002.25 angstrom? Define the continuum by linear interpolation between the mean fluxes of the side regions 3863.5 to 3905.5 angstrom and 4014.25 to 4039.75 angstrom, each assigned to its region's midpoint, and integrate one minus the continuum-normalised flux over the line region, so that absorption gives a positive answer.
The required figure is 6.6 angstrom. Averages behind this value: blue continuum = 7.95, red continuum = 14.4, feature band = 10.5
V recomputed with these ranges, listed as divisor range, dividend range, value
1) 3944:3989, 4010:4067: 1.59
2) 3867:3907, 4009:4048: 1.91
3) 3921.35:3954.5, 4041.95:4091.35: 2.04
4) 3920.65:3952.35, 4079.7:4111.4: 2.14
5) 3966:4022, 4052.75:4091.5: 1.17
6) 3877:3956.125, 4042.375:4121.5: 1.82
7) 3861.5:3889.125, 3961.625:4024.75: 1.77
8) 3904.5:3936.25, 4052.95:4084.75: 1.74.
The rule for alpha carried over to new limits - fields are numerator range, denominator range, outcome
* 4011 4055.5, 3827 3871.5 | 2.30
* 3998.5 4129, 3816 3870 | 2.25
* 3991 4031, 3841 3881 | 2.06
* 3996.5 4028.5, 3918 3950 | 2.02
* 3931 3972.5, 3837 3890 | 1.10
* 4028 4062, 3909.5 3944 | 1.82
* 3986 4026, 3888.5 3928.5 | 1.53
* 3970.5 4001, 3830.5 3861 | 1.92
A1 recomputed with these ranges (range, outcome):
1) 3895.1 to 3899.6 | 9.4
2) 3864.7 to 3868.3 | 7.2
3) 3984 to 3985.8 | 12.6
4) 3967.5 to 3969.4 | 5.54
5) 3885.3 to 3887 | 7.15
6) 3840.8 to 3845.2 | 6.07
